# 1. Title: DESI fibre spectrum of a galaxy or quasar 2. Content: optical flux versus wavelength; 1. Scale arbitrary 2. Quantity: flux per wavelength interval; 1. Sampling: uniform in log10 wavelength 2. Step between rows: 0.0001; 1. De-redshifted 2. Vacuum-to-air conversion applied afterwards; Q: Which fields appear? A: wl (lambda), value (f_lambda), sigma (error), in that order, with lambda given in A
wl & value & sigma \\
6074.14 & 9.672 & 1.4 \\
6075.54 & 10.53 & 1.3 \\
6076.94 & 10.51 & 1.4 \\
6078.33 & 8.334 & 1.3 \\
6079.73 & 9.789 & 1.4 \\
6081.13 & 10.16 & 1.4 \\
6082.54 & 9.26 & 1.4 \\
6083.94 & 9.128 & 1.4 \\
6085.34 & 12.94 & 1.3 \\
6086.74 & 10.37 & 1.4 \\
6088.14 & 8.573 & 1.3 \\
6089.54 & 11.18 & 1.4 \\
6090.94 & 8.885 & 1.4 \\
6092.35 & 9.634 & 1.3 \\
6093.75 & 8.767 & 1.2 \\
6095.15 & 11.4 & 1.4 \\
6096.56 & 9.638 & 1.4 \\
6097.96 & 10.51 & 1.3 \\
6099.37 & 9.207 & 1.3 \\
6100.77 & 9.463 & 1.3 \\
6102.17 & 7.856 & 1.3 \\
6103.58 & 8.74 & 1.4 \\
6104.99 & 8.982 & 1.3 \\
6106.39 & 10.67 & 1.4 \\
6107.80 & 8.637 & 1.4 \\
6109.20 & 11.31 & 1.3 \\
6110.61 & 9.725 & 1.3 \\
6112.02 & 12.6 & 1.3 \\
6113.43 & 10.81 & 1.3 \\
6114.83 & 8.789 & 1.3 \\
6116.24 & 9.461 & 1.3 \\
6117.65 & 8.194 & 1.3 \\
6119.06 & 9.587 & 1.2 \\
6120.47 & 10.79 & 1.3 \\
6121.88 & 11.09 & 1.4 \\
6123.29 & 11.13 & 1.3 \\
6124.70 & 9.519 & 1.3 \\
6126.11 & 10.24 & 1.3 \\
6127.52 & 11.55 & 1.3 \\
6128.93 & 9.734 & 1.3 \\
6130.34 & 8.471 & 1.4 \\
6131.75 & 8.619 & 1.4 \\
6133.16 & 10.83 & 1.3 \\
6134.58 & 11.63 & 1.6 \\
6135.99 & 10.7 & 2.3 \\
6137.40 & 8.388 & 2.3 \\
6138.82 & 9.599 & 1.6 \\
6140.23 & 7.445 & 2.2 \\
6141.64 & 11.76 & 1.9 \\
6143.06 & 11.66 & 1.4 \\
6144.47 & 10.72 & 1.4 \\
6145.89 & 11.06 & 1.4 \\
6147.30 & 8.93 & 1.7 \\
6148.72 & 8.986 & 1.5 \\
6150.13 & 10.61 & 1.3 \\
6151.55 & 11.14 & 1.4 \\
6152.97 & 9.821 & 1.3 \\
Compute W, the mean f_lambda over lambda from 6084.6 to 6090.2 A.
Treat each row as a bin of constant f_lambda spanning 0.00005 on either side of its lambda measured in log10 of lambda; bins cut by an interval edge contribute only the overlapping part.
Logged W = 10.8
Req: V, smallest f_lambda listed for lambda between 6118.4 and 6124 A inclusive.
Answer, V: 9.587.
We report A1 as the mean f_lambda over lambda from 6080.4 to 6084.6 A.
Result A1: 9.5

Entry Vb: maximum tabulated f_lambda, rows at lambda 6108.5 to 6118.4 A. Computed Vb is 12.6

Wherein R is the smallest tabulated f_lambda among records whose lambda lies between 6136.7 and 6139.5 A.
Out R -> 8.388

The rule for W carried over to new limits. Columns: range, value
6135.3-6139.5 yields 9.55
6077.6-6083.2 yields 9.39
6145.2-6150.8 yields 9.9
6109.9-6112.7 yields 11.1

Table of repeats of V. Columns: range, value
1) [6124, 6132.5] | 8.471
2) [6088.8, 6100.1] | 8.767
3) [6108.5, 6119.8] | 8.194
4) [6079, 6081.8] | 9.789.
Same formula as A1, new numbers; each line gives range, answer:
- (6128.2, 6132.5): 8.99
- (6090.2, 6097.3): 9.68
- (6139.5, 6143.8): 10.3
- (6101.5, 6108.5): 8.98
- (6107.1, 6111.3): 9.9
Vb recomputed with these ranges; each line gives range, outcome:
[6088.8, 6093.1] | 11.18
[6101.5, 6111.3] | 11.31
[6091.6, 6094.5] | 9.634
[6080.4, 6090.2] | 12.94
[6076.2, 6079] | 10.51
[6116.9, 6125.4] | 11.13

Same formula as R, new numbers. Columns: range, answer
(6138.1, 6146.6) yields 7.445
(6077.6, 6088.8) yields 8.334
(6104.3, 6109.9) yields 8.637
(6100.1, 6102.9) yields 7.856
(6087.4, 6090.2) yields 8.573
